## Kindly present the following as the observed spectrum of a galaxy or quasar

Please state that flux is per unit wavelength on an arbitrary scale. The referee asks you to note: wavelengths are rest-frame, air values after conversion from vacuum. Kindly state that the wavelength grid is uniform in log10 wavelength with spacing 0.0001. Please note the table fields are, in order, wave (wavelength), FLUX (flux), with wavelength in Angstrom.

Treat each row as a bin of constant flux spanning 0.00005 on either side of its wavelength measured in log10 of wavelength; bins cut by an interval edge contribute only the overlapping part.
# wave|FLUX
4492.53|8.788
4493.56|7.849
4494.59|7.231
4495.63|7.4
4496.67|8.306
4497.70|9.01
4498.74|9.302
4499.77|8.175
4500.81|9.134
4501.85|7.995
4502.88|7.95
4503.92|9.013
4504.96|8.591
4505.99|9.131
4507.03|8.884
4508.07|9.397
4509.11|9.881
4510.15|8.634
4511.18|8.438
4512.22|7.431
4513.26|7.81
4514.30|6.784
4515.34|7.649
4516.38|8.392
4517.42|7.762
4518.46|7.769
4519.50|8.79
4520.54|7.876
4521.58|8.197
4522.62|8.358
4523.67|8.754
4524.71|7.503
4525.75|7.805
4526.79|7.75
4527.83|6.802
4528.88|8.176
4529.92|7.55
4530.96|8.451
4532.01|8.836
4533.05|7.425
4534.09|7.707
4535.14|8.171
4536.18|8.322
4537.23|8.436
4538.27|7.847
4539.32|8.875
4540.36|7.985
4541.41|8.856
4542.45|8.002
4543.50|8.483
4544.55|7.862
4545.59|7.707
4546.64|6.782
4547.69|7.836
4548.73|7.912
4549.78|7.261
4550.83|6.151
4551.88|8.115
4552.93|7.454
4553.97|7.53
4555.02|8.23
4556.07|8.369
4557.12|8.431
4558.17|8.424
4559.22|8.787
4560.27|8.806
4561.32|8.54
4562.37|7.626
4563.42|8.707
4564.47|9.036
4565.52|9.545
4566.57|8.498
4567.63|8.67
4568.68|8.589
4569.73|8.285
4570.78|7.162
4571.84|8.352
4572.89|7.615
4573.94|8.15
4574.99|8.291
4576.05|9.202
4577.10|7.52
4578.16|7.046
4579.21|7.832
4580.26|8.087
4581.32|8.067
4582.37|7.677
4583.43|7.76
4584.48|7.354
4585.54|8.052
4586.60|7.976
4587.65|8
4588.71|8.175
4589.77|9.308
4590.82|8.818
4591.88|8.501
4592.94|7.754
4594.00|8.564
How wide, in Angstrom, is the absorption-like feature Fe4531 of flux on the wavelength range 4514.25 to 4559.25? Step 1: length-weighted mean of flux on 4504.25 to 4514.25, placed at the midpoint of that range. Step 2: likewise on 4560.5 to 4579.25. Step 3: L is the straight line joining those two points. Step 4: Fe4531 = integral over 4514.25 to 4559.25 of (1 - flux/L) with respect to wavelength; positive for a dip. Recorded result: 2.6 Angstrom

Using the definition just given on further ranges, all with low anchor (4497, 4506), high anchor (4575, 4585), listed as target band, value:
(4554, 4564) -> -0.4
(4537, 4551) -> 0.6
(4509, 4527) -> 1.0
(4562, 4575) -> -0.6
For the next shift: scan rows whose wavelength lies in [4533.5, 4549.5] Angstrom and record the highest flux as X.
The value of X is 8.875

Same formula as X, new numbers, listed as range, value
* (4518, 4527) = 8.79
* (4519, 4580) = 9.545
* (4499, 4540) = 9.881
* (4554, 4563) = 8.806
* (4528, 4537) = 8.836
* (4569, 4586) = 9.202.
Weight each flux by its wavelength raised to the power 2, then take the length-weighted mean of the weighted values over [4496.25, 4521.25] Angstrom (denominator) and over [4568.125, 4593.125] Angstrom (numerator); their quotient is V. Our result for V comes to 1.0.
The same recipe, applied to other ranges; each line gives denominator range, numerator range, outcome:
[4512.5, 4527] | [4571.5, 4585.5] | 1.02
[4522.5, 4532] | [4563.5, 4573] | 1.09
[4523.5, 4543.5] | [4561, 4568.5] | 1.09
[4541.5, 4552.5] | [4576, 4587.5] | 1.04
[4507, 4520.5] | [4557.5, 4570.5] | 1.07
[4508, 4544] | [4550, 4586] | 1.02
